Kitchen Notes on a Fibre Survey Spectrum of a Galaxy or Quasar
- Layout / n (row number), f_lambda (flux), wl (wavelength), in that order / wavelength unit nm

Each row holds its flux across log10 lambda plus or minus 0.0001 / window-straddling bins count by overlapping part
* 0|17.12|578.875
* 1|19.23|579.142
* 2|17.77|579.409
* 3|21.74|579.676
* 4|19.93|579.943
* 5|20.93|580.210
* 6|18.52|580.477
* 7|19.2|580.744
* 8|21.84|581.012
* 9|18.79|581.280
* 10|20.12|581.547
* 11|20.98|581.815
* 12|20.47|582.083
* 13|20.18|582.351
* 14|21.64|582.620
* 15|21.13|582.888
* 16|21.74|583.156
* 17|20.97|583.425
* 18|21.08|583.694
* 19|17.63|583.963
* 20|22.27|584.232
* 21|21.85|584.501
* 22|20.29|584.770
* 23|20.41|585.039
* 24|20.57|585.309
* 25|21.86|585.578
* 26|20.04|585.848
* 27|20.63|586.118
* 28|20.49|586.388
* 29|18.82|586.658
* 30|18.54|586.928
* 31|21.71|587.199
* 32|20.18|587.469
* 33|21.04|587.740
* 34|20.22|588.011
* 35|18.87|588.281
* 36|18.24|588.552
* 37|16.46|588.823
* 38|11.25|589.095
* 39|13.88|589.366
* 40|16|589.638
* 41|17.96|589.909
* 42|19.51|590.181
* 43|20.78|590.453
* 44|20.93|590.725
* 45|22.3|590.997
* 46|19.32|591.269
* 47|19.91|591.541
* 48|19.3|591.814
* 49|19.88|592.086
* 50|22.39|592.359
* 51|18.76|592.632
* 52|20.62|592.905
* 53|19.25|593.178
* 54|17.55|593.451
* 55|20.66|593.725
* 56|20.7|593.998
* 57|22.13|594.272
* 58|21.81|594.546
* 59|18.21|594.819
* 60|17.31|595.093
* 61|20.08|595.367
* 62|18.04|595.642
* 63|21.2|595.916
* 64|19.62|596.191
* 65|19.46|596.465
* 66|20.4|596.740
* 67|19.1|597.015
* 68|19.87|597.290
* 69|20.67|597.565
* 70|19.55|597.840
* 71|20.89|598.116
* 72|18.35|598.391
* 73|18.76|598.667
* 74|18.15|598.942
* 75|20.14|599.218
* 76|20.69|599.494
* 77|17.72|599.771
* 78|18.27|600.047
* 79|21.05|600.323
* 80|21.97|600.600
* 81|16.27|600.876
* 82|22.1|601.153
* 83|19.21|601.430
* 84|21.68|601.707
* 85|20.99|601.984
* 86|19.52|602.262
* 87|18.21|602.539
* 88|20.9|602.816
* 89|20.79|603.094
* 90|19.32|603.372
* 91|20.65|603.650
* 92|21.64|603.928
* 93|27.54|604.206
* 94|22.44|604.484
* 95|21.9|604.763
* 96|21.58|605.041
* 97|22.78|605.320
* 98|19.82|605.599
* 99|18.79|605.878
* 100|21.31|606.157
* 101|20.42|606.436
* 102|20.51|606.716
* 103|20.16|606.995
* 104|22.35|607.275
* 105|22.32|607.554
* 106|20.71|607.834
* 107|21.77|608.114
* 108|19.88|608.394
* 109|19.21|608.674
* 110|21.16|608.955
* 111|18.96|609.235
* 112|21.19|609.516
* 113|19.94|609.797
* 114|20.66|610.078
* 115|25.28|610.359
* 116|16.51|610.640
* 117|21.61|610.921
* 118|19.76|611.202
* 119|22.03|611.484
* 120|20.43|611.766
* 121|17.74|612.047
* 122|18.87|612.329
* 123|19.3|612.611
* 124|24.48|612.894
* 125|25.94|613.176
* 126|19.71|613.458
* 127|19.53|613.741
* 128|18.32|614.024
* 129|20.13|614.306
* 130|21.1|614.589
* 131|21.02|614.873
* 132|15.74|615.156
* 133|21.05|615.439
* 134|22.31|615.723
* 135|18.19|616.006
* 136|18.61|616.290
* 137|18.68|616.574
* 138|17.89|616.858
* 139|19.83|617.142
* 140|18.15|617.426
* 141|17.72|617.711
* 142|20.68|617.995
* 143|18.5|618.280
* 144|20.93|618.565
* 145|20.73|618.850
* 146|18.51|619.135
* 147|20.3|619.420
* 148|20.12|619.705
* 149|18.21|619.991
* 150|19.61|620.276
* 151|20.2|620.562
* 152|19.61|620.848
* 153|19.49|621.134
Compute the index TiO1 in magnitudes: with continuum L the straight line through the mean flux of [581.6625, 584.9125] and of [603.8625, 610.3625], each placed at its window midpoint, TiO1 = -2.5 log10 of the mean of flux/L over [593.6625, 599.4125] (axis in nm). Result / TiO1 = 0.07 mag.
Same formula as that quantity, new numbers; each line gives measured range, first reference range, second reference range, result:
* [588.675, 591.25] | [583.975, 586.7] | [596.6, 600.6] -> 0.14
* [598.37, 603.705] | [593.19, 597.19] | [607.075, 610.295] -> 0.02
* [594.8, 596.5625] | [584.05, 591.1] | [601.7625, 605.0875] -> 0.07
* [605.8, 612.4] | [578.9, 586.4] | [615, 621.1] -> -0.05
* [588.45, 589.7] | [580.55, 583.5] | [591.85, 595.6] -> 0.32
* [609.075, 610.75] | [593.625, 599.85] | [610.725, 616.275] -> -0.02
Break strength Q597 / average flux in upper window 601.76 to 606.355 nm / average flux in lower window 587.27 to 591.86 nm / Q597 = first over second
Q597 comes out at 1.1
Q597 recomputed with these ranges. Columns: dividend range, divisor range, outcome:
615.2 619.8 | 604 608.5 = 0.90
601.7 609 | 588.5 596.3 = 1.10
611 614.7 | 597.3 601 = 1.06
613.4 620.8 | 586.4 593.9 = 1.02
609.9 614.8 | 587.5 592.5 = 1.10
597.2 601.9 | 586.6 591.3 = 1.06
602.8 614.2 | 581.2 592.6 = 1.06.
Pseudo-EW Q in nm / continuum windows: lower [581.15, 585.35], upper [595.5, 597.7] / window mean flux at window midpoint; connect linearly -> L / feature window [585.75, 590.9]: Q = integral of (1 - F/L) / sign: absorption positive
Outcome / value 0.40 nm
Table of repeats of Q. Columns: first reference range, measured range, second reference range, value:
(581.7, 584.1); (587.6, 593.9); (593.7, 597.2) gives 0.38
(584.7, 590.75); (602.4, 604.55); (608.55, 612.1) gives -0.15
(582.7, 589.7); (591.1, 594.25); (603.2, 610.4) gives 0.01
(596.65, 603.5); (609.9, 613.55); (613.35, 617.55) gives -0.28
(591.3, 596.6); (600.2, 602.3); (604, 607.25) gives 0.05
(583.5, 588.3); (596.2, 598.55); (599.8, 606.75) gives 0.10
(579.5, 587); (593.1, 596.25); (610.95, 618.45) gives 0.08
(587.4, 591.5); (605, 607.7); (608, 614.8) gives -0.12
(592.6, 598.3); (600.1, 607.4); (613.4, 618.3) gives -0.48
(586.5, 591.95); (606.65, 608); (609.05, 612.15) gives -0.07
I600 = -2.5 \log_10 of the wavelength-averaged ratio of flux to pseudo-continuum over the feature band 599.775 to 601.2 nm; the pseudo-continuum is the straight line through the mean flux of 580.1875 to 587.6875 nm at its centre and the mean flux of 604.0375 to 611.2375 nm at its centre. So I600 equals 0.071 mag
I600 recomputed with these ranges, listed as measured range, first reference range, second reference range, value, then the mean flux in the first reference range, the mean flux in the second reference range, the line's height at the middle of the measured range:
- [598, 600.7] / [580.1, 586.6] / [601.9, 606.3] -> 0.08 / 20.5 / 21.1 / 21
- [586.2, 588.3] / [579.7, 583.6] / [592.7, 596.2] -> 0.01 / 20.5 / 19.8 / 20.2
